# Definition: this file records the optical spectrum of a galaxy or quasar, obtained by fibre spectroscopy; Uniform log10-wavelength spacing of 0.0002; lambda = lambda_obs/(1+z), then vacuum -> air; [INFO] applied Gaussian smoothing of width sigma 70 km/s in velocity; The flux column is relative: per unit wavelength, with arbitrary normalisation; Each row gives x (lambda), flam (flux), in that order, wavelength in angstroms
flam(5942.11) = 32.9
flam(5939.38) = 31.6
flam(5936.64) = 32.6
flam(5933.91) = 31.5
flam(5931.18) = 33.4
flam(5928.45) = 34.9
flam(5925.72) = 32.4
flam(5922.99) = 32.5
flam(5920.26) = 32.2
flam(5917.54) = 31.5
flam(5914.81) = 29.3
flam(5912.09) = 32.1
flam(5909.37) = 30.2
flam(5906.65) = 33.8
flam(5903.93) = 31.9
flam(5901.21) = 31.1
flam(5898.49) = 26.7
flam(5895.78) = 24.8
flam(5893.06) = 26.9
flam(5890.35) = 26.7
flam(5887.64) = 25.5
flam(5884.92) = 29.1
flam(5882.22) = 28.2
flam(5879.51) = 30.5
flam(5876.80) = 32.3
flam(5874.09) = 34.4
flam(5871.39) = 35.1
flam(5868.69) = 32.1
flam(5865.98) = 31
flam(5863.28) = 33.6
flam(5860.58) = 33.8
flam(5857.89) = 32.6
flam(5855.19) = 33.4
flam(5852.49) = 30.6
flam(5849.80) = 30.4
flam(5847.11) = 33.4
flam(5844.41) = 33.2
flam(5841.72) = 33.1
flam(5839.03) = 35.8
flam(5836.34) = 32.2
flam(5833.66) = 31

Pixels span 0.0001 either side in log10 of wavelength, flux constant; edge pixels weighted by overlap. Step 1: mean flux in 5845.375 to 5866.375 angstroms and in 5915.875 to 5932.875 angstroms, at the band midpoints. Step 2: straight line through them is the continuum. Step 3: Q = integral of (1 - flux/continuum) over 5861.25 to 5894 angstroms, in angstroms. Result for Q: 2.0 angstroms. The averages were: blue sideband 32.4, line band 30.6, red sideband 32.7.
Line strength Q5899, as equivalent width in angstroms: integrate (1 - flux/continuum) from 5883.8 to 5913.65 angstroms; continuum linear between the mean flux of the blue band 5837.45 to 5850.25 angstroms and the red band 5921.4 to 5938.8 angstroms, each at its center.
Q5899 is 3.6 angstroms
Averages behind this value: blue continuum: 33.3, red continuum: 32.8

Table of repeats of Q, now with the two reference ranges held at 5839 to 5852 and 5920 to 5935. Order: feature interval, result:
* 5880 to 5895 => 2.5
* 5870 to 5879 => -0.2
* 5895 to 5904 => 1.2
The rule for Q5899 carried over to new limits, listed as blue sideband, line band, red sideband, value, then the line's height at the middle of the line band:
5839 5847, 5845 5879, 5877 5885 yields -1.12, 31.7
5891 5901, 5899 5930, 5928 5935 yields -1.89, 30.1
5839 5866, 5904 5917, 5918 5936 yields 0.53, 32.8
